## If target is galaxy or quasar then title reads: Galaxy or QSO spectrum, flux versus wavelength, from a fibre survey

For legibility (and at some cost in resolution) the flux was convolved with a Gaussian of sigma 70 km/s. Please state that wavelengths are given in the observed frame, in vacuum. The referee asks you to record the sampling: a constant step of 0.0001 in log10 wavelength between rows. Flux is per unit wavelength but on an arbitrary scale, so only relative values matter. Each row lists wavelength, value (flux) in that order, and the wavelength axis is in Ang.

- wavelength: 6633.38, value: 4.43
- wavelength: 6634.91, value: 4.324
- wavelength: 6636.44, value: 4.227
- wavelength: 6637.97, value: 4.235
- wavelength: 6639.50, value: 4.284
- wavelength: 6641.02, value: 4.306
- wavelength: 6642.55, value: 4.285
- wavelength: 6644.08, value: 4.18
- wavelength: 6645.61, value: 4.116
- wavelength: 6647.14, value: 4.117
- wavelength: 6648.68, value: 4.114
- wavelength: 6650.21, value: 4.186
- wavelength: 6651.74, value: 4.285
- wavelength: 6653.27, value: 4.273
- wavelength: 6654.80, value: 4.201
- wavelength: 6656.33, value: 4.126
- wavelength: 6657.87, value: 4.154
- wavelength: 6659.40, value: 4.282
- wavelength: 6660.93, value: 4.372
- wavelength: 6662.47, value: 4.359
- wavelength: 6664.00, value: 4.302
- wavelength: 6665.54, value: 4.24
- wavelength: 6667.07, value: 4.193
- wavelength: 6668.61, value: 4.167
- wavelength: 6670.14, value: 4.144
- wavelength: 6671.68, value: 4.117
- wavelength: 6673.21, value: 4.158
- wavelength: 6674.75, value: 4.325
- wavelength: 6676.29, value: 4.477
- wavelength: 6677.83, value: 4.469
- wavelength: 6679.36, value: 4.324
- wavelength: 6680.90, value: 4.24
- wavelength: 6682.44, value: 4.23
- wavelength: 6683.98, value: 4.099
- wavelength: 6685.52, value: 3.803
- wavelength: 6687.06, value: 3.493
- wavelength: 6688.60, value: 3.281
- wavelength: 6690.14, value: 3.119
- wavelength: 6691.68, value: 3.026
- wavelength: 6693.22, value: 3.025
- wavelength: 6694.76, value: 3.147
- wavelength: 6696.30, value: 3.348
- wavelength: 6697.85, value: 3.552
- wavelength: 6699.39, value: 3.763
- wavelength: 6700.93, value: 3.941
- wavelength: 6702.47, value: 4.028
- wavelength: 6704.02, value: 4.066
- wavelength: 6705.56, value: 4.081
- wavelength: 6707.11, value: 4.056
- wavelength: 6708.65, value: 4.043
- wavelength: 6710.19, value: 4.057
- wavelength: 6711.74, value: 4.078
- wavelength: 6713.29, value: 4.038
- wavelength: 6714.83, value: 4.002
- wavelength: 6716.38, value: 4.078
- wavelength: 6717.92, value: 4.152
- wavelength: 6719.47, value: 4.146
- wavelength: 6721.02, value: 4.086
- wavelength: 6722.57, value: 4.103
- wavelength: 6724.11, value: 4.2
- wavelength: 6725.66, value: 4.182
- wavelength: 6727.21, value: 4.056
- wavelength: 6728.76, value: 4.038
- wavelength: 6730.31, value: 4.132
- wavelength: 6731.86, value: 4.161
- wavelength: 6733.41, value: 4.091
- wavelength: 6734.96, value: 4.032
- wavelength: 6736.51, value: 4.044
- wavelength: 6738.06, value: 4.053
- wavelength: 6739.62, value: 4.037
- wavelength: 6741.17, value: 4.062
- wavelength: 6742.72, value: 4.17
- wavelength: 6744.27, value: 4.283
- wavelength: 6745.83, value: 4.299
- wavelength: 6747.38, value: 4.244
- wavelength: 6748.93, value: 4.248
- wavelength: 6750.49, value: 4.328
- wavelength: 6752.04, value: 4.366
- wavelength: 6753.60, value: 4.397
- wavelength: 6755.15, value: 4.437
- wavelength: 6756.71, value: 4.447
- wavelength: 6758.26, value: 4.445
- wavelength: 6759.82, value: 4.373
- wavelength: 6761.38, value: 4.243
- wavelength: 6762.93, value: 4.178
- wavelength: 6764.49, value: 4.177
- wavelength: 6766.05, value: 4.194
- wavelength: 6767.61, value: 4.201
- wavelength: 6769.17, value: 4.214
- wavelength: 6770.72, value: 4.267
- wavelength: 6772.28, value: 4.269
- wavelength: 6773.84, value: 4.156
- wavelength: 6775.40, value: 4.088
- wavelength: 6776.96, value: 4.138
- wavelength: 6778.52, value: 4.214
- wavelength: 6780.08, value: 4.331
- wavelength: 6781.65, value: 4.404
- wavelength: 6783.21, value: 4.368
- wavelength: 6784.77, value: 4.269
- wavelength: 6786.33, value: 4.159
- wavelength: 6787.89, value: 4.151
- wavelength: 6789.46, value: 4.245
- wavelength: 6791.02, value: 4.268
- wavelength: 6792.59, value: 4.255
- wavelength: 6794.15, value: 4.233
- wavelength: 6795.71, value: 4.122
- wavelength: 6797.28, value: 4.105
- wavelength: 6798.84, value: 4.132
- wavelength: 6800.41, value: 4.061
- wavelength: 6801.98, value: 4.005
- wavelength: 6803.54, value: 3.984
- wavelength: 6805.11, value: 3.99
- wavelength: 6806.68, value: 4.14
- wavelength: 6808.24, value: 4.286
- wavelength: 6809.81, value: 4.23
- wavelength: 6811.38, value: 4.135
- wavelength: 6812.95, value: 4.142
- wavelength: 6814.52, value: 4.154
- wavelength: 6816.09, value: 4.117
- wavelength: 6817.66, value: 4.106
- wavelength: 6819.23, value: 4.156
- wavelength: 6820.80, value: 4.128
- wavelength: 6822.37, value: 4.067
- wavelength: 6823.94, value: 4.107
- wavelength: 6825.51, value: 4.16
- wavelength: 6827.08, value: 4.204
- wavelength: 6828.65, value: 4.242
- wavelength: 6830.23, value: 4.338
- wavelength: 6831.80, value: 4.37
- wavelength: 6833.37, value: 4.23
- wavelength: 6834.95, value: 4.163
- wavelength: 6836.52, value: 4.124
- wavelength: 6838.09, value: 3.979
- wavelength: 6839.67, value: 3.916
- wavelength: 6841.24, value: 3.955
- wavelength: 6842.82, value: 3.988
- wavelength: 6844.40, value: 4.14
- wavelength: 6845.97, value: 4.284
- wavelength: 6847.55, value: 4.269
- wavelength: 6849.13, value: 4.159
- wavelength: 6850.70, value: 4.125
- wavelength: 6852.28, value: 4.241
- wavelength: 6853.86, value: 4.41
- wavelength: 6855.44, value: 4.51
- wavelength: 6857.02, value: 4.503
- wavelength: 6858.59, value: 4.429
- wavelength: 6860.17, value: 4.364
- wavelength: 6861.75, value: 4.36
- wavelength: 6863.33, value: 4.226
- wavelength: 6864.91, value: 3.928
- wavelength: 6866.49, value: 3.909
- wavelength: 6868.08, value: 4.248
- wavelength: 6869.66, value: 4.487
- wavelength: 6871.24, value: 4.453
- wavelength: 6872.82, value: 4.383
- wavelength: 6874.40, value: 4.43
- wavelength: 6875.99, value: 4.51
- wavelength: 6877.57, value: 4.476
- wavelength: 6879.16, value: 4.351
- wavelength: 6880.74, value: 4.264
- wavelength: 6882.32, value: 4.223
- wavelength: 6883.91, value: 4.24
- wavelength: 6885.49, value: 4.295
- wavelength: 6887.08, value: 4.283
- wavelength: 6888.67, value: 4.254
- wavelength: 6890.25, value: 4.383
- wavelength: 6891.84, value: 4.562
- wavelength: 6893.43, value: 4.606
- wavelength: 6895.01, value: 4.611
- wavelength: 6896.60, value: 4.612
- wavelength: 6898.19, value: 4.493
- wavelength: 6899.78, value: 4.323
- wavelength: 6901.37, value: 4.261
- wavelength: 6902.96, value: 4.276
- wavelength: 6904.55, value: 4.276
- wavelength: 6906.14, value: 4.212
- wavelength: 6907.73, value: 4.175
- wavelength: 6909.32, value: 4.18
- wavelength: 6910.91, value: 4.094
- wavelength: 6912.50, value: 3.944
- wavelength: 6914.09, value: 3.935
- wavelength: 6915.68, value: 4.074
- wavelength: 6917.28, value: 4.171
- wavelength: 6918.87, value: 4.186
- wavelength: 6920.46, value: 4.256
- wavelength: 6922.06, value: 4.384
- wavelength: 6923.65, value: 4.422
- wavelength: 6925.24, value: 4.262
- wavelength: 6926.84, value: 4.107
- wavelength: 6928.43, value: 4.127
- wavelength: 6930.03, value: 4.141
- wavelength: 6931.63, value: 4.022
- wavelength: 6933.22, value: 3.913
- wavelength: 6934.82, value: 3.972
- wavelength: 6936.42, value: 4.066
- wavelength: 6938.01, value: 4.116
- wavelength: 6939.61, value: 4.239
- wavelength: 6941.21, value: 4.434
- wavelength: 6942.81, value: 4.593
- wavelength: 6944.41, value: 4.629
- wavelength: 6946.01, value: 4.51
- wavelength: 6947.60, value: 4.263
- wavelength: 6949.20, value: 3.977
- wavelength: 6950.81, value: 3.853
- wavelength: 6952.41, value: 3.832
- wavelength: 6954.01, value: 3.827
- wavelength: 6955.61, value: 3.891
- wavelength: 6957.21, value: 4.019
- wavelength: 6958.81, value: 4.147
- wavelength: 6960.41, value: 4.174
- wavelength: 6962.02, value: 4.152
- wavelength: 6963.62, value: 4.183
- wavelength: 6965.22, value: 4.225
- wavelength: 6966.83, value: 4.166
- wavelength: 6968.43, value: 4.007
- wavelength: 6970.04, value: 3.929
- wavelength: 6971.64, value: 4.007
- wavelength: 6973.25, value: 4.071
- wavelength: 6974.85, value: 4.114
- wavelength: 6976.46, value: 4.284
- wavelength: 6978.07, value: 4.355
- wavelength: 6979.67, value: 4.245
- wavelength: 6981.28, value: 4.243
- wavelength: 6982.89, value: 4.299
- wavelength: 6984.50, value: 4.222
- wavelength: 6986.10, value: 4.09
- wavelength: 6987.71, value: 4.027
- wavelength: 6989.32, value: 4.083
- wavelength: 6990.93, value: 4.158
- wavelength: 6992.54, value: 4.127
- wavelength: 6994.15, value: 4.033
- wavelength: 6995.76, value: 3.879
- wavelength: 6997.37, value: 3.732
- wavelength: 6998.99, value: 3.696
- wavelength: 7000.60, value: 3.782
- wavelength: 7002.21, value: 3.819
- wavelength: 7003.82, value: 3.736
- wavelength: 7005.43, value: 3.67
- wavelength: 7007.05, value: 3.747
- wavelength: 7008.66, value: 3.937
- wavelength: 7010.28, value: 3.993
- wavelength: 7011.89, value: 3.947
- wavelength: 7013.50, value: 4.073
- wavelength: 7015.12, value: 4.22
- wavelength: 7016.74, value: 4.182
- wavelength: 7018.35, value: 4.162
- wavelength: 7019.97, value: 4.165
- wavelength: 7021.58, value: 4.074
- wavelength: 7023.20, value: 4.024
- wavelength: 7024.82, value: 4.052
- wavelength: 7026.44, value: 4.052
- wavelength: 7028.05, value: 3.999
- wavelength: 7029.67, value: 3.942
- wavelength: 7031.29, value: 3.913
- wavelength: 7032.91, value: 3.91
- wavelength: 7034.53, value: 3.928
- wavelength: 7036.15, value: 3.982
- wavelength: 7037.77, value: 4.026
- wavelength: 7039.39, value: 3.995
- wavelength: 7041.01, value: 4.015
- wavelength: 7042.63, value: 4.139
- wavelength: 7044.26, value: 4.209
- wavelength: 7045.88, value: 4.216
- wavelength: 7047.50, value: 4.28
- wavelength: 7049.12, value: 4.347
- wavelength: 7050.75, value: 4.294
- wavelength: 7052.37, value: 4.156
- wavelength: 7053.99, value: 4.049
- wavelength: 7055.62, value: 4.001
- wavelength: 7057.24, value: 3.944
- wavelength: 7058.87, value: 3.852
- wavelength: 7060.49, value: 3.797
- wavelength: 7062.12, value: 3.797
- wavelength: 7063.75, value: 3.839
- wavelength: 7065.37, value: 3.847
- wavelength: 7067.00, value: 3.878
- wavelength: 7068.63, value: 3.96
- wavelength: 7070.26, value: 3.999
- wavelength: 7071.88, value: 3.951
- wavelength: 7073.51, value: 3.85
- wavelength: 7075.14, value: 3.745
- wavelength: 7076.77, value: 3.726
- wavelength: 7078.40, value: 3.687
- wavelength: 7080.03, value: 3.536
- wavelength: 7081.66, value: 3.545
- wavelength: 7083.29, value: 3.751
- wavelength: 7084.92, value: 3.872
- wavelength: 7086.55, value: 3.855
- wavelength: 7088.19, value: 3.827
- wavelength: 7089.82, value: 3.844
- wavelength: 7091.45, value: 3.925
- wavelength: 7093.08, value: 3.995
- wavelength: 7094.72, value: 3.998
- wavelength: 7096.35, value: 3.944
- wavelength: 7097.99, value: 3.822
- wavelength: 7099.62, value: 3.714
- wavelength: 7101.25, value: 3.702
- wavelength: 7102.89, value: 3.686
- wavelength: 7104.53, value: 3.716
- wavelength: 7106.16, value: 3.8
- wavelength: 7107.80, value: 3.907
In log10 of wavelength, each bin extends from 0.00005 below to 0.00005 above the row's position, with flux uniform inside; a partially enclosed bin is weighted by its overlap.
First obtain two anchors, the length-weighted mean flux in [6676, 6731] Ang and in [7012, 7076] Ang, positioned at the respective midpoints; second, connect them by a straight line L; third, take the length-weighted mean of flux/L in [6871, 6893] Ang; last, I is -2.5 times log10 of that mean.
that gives -0.10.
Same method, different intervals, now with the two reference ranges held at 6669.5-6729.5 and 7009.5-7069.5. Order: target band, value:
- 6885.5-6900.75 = -0.117 mag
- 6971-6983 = -0.048 mag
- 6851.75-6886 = -0.090 mag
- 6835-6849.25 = -0.030 mag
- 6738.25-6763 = -0.087 mag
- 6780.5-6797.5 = -0.073 mag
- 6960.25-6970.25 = -0.030 mag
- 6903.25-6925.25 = -0.049 mag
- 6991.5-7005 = 0.047 mag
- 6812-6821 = -0.043 mag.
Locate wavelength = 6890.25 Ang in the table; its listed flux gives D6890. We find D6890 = 4.383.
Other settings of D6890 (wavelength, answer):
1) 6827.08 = 4.204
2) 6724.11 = 4.2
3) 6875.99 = 4.51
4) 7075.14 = 3.745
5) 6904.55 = 4.276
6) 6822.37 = 4.067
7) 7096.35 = 3.944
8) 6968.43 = 4.007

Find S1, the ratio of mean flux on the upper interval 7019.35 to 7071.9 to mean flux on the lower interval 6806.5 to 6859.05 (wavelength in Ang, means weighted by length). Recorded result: 0.96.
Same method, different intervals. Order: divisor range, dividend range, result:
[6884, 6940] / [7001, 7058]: 0.95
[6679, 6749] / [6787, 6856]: 1.05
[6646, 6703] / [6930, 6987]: 1.04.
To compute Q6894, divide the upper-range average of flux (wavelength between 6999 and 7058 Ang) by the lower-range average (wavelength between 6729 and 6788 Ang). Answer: 0.95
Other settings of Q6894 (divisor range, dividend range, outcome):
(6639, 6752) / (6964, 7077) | 0.99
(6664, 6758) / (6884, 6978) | 1.04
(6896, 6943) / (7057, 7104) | 0.91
